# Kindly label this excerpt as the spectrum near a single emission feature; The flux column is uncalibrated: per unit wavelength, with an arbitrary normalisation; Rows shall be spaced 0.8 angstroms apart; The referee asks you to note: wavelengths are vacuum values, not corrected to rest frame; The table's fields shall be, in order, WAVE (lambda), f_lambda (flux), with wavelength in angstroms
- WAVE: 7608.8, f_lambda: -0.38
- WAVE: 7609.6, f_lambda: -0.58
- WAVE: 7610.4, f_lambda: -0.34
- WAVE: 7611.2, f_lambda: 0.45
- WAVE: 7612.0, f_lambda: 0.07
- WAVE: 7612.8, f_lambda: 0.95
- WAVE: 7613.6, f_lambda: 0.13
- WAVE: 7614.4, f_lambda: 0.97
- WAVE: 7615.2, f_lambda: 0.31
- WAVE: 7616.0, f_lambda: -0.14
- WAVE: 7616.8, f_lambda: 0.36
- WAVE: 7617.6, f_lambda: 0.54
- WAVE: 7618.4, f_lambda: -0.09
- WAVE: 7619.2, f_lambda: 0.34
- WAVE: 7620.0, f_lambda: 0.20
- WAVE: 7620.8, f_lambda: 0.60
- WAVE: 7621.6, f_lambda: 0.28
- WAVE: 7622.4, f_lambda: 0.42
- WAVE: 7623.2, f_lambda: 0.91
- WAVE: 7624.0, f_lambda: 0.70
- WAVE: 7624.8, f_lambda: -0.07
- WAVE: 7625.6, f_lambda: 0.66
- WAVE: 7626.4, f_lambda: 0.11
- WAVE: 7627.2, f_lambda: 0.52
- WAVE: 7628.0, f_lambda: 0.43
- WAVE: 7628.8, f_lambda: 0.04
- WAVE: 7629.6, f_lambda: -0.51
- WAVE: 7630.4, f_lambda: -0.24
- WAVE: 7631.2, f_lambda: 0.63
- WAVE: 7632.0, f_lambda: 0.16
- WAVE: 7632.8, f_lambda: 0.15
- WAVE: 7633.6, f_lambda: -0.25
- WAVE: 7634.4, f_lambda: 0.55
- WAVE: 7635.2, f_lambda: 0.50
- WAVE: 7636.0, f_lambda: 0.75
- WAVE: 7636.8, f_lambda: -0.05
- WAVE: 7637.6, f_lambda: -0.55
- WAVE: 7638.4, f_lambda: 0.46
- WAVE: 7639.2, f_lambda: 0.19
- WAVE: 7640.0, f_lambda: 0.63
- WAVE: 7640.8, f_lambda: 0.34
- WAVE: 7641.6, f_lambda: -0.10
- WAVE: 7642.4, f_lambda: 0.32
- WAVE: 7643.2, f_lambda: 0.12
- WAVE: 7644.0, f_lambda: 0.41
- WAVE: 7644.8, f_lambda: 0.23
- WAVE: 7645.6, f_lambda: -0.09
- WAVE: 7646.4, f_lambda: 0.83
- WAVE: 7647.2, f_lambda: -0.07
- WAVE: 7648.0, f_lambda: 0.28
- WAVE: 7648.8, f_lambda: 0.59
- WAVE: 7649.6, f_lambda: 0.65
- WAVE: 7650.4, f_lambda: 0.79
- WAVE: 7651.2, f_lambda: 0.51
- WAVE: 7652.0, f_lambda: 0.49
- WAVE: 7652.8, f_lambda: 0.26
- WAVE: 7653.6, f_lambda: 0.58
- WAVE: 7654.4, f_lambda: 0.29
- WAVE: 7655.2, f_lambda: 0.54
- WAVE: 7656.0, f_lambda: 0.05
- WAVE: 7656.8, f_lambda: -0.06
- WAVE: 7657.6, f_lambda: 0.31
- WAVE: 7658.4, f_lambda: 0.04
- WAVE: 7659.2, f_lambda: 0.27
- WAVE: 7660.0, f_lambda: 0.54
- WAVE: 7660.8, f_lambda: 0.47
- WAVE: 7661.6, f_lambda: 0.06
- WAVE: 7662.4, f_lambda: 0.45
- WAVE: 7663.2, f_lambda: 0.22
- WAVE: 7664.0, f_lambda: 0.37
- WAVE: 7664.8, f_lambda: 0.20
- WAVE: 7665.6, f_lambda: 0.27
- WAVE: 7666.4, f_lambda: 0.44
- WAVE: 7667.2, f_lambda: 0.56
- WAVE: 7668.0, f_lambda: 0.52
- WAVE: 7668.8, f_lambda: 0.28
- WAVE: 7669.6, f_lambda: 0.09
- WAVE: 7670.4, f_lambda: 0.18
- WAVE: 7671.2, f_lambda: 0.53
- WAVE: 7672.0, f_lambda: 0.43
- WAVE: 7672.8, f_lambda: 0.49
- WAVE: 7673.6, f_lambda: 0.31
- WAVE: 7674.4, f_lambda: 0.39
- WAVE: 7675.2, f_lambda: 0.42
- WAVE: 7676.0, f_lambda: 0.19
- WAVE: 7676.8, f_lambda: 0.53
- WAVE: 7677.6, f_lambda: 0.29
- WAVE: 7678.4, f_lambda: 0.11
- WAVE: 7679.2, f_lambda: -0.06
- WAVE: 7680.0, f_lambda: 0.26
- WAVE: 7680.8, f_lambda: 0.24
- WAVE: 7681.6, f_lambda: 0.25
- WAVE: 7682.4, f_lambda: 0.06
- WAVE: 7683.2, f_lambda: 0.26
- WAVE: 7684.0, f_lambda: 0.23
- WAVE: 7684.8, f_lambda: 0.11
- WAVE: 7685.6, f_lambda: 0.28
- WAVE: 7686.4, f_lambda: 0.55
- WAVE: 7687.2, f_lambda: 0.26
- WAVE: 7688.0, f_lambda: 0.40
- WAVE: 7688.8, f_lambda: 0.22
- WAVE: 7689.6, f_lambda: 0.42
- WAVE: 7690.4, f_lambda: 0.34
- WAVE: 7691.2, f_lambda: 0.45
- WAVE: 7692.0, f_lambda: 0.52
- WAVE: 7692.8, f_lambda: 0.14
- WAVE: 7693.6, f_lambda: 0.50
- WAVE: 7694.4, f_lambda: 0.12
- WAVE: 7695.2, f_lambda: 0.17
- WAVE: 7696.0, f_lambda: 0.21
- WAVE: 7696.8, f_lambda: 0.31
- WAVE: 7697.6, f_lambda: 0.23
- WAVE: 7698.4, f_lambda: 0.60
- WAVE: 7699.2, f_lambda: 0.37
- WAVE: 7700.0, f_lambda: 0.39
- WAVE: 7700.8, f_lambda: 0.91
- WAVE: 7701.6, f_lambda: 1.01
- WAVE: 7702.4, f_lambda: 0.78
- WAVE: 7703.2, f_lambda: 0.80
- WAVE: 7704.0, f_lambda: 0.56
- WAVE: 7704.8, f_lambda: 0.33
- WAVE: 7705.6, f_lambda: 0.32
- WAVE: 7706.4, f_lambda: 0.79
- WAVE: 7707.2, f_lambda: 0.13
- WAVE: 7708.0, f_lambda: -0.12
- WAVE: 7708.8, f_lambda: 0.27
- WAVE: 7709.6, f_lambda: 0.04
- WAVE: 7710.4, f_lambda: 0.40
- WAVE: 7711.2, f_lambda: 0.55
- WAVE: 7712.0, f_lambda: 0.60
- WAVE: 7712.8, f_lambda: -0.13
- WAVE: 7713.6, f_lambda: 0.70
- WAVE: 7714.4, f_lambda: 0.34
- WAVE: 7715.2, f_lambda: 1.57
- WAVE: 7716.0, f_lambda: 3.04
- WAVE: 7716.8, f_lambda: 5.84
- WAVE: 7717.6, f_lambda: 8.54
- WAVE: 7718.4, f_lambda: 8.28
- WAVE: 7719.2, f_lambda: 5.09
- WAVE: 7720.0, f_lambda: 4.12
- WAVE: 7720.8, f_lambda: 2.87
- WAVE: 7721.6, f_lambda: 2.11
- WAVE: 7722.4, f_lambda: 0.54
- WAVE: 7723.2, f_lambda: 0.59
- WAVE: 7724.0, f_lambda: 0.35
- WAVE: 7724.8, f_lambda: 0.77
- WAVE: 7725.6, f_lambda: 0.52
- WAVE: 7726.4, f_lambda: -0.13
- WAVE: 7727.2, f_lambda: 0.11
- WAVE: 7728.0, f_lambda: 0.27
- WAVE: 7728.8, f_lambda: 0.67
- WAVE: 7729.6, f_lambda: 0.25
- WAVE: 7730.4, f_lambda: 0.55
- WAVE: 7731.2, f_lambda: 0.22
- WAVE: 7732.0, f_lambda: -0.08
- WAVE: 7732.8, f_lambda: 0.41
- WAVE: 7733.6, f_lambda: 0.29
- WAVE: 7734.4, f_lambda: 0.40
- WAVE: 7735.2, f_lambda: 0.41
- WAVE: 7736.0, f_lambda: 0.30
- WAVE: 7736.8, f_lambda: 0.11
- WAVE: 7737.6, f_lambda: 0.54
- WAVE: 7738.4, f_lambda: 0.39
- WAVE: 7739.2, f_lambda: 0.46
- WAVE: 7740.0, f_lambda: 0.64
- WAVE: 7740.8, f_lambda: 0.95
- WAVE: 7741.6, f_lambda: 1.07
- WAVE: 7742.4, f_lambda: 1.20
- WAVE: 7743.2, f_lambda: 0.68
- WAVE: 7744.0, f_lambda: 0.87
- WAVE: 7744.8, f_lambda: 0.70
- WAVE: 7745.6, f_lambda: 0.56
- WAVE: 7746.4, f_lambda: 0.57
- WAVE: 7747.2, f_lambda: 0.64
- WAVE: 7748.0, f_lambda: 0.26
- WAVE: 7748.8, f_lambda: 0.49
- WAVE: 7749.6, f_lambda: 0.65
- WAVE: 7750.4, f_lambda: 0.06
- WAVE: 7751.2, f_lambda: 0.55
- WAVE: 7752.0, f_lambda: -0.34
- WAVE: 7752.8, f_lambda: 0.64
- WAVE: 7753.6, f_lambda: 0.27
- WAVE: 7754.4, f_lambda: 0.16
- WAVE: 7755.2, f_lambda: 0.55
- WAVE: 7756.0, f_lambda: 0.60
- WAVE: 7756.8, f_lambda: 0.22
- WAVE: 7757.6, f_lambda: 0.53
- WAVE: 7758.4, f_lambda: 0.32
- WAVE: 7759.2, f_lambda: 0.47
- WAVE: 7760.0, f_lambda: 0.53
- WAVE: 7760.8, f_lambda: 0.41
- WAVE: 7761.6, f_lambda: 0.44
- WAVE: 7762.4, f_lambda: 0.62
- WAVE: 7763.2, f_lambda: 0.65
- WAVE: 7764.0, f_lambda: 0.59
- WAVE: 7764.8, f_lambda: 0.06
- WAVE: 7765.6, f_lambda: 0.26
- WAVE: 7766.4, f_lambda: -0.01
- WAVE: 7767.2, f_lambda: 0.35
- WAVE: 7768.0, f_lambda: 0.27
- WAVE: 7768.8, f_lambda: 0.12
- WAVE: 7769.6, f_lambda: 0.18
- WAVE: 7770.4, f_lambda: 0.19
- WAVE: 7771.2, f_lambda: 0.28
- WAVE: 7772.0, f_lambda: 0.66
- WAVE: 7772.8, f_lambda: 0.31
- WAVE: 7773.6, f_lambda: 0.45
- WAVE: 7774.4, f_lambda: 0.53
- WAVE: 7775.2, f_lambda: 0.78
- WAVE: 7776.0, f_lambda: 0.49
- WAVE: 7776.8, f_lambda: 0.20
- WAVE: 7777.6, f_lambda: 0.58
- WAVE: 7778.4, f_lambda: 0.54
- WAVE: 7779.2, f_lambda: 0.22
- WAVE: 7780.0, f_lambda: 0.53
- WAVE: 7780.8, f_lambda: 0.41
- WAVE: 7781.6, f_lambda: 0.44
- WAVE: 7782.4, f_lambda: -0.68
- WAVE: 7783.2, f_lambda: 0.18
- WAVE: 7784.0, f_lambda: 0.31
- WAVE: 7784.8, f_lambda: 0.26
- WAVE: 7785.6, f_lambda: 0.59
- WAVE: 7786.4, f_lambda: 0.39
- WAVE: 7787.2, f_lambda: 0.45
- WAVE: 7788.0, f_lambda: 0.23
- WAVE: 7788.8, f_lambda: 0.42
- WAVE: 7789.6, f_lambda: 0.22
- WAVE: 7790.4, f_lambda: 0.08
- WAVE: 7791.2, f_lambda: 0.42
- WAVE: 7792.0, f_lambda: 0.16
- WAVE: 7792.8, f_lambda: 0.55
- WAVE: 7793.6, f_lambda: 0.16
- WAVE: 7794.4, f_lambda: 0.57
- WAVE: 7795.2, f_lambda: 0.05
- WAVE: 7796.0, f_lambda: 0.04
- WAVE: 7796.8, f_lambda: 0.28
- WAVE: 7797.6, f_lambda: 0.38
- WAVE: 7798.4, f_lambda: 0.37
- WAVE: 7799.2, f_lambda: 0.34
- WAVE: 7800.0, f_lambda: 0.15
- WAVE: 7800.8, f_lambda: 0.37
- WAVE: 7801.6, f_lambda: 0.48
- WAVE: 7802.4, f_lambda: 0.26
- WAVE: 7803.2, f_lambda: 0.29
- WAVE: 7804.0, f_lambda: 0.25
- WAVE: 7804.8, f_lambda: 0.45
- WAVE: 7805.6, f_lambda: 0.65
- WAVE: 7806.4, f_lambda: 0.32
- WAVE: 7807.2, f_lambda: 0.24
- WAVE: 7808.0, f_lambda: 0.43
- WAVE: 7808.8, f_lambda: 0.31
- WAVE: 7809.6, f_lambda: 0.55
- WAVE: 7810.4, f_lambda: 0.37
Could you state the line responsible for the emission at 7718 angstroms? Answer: H-alpha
